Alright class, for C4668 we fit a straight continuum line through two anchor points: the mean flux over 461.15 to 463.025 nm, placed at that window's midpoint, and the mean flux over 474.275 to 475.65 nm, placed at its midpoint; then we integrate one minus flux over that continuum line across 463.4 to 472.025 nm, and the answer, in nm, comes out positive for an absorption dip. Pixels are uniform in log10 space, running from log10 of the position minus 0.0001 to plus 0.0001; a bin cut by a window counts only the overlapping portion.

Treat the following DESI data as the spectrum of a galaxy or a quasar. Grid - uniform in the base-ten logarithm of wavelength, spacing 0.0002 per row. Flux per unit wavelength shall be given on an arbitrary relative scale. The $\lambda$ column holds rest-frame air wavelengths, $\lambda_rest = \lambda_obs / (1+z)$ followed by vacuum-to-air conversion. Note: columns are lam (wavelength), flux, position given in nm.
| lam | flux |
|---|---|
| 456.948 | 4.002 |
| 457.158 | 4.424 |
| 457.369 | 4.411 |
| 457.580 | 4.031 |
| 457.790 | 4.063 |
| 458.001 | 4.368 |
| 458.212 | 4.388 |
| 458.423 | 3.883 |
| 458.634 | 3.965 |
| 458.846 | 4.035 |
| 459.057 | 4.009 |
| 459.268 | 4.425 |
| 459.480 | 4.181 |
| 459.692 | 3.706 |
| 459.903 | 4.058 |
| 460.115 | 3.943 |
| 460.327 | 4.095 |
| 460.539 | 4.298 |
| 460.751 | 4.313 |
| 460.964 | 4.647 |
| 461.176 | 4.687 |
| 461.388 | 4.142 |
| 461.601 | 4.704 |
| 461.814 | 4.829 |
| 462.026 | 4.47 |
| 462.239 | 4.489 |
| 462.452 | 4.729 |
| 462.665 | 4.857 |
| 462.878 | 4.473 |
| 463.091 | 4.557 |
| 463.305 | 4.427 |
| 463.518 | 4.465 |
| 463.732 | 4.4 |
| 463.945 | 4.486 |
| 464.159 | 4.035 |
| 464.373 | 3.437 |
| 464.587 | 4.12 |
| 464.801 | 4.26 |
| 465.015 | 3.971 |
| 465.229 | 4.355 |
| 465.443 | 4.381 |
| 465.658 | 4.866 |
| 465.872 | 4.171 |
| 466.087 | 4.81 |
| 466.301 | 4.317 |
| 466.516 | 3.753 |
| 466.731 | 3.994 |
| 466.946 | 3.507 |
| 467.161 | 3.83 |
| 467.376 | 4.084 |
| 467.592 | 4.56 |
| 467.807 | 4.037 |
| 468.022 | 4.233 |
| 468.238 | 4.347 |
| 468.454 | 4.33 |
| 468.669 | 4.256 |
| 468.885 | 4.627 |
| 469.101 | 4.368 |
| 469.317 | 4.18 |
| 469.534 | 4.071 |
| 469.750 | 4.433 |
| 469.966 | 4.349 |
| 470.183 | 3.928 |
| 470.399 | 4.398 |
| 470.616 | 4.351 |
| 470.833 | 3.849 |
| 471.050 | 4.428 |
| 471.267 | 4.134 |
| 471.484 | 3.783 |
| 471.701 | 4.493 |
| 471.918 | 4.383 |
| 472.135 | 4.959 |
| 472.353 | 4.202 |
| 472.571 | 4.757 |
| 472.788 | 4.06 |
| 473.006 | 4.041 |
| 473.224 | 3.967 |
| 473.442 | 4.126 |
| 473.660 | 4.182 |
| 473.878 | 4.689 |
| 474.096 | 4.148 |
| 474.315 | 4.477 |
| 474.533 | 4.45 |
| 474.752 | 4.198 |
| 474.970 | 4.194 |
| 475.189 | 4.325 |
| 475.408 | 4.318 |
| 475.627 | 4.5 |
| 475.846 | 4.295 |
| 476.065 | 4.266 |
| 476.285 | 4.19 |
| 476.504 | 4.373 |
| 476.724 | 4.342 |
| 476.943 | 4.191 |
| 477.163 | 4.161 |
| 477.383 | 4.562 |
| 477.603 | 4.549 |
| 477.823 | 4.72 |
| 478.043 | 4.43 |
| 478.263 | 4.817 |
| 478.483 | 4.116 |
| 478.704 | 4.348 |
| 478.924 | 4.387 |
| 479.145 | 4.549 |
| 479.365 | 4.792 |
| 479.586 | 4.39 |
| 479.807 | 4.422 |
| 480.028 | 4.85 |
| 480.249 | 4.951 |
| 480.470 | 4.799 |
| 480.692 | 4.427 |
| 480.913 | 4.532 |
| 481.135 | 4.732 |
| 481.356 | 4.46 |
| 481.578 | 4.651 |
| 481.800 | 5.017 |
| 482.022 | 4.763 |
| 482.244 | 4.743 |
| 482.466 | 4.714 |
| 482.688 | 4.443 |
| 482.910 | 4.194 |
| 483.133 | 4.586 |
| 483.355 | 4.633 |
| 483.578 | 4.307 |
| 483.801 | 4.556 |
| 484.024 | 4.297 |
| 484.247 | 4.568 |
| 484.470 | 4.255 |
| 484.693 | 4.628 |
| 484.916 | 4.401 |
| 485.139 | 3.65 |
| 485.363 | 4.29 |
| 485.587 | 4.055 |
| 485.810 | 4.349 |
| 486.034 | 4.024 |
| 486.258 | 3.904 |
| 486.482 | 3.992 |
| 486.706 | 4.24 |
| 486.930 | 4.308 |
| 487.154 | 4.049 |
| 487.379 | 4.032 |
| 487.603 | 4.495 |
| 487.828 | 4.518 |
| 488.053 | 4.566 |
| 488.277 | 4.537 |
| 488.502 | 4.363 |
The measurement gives 0.50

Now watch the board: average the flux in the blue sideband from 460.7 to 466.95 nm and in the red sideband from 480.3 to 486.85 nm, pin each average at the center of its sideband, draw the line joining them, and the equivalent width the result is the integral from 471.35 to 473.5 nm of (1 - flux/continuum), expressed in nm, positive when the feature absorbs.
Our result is 0.056 nm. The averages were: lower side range 4.37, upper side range 4.42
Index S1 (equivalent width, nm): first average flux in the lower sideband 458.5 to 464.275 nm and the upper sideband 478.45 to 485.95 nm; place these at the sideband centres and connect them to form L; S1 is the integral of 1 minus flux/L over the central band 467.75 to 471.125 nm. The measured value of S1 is 0.11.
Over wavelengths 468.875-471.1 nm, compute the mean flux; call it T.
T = 4.25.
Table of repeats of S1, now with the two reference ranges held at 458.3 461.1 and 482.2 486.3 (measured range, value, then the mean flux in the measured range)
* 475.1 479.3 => -0.11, 4.4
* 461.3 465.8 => -0.26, 4.4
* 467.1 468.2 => 0.01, 4.17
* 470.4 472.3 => -0.03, 4.3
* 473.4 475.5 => -0.03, 4.32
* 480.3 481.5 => -0.08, 4.61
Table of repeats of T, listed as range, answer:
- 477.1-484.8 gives 4.56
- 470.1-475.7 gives 4.28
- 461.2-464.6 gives 4.43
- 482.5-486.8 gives 4.29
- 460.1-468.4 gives 4.31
